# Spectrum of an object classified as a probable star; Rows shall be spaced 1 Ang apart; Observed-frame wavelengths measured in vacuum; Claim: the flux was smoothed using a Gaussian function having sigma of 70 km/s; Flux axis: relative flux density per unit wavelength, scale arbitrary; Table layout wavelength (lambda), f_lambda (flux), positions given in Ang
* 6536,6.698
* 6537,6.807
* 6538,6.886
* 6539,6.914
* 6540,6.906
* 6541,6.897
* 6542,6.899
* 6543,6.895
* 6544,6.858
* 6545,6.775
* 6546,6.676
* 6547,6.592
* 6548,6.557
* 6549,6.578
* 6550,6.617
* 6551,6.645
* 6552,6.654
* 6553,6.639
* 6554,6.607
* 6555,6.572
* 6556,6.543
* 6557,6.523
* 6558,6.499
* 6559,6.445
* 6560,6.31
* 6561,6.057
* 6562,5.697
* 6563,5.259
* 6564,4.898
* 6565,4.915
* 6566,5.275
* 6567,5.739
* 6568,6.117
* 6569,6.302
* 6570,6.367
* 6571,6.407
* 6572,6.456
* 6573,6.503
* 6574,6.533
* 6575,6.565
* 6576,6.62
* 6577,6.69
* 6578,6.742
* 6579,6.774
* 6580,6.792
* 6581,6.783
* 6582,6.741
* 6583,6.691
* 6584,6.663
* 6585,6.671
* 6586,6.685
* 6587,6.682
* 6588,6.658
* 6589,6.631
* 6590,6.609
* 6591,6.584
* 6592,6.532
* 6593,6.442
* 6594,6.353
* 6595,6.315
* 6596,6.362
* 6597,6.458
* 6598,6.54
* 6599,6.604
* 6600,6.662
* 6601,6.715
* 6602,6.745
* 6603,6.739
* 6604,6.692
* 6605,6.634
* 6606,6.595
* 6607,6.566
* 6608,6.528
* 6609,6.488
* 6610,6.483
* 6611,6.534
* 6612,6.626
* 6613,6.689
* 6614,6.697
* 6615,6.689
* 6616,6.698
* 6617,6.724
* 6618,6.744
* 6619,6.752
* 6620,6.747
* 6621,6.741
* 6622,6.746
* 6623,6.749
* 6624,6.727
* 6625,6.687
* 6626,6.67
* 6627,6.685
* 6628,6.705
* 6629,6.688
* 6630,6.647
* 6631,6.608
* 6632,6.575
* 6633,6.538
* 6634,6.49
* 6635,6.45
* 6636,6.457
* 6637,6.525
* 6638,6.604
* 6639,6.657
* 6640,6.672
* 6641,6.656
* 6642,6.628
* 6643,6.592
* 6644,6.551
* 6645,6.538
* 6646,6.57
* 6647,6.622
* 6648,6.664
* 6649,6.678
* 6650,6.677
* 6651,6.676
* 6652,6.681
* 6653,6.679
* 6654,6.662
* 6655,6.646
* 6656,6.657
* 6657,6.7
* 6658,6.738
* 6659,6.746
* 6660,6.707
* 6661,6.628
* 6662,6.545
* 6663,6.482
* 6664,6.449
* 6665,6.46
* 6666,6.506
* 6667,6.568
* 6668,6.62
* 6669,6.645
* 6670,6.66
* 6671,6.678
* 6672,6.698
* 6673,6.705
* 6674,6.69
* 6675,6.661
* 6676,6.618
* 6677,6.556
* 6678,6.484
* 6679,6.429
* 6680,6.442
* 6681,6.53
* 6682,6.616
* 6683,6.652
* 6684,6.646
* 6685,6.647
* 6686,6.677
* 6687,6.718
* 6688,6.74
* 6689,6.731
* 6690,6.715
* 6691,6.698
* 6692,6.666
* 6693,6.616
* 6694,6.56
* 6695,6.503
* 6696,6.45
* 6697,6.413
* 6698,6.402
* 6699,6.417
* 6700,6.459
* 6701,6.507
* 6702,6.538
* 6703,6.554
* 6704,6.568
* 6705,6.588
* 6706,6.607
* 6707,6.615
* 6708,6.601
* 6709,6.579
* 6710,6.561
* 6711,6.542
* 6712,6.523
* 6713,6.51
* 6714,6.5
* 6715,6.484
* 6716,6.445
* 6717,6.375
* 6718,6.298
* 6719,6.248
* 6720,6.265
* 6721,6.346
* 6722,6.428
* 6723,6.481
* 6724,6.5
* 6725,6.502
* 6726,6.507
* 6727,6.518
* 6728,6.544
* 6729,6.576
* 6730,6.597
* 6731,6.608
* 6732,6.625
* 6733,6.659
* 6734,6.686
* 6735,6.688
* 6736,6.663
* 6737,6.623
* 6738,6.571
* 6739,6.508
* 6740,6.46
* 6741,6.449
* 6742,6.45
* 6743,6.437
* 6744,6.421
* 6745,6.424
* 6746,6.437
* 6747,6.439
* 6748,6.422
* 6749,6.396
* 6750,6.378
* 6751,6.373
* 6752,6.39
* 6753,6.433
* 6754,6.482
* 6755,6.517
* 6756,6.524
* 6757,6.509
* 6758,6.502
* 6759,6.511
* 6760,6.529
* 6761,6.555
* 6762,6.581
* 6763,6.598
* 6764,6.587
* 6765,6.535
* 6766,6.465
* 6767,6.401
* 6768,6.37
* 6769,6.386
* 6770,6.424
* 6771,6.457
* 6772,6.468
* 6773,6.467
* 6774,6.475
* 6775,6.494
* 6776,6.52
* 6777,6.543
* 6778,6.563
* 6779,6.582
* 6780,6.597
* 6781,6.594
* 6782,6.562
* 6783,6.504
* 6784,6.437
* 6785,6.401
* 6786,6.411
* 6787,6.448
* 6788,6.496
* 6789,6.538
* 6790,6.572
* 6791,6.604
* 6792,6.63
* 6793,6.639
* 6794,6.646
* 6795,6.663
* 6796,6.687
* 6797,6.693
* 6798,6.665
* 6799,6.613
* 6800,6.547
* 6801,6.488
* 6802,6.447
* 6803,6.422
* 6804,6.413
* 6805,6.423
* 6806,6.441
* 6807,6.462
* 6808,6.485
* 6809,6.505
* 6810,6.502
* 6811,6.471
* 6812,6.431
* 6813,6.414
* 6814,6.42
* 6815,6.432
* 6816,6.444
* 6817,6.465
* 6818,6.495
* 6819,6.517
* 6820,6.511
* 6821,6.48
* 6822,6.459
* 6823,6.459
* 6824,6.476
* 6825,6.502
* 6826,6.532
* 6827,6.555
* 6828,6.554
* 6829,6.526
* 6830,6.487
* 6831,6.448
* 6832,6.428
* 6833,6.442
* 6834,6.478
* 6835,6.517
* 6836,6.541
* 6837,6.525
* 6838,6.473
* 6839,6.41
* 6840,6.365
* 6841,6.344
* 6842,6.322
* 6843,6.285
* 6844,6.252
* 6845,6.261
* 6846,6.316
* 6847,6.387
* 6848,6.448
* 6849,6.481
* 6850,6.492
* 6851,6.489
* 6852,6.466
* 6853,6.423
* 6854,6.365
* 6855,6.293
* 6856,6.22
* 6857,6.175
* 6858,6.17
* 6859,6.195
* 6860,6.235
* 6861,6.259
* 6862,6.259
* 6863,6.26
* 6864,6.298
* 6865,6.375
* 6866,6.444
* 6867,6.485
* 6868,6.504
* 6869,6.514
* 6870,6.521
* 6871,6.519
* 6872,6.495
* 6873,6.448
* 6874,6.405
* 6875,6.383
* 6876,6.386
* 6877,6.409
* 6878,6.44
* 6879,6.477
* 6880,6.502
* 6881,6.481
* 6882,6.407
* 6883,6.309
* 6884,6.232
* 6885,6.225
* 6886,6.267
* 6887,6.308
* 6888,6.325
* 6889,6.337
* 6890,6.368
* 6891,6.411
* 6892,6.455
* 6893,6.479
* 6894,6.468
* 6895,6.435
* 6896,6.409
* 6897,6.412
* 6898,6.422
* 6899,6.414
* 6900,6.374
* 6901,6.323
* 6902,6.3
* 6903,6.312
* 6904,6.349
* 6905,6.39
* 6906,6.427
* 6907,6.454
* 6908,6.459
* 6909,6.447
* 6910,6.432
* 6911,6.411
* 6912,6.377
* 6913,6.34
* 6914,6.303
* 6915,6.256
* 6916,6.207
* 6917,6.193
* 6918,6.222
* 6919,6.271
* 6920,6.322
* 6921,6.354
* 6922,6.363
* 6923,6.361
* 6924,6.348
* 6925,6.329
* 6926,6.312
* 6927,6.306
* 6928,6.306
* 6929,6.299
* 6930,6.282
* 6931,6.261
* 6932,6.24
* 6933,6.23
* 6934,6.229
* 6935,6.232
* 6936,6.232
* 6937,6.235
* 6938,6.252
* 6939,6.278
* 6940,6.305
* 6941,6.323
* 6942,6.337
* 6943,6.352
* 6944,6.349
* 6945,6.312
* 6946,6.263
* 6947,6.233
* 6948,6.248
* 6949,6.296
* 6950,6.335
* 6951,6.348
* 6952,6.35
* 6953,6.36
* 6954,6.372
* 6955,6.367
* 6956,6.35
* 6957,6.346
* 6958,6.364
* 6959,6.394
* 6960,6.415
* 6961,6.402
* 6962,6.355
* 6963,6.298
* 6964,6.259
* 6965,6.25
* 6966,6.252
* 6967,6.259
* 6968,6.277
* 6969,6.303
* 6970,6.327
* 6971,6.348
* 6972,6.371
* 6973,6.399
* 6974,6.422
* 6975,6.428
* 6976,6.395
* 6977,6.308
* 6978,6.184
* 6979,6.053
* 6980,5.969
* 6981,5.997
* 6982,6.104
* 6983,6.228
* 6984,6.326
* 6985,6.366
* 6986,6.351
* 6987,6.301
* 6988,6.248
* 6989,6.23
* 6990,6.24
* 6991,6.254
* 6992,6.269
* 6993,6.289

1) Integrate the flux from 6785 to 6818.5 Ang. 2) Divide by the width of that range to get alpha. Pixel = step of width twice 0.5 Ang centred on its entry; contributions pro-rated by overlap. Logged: 6.51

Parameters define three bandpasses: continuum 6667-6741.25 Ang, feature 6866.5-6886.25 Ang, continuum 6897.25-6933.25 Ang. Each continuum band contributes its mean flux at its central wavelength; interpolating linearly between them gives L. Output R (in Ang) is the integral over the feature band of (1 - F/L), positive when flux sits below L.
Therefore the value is -0.1 Ang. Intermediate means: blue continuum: 6.56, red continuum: 6.33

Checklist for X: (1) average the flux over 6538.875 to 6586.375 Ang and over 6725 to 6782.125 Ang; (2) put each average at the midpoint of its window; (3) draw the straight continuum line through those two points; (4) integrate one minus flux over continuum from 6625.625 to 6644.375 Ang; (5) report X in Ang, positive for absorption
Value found -0.38 Ang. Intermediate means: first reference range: 6.44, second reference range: 6.51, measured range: 6.6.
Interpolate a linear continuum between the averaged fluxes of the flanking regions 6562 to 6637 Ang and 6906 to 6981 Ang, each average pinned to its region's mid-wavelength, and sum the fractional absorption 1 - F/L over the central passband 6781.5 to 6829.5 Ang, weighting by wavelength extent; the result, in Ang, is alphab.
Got -0.9 Ang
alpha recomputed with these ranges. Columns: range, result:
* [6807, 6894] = 6.41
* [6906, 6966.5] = 6.32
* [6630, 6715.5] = 6.59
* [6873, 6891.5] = 6.37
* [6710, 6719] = 6.45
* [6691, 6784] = 6.5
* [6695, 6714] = 6.52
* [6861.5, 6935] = 6.36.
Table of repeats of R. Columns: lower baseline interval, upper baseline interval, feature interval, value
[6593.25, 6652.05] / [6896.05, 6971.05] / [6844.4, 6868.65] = 0.2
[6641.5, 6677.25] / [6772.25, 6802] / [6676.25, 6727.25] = 0.6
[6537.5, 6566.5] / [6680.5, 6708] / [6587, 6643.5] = -1.1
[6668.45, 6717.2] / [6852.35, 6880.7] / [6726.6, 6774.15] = 0.1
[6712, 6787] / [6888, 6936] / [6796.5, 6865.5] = -0.1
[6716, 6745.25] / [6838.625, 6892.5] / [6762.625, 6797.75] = -0.4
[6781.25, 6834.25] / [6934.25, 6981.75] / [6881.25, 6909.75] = 0.0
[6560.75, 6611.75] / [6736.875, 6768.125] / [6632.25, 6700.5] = -1.6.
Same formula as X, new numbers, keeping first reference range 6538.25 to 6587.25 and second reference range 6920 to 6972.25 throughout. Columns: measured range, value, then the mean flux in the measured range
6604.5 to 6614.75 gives -0.2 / 6.59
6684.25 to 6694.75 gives -0.4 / 6.67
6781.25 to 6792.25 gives -0.2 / 6.51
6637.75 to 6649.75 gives -0.4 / 6.62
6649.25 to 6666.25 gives -0.6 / 6.63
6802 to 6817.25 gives -0.2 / 6.45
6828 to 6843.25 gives -0.2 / 6.45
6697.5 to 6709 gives -0.2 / 6.53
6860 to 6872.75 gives -0.1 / 6.4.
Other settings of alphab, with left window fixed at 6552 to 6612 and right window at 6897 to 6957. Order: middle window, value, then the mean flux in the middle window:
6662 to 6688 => -0.79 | 6.6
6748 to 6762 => -0.21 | 6.47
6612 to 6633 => -0.90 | 6.69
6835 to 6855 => -0.17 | 6.4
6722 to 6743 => -0.56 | 6.55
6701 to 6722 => -0.32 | 6.49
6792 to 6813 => -0.56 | 6.53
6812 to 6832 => -0.39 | 6.48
